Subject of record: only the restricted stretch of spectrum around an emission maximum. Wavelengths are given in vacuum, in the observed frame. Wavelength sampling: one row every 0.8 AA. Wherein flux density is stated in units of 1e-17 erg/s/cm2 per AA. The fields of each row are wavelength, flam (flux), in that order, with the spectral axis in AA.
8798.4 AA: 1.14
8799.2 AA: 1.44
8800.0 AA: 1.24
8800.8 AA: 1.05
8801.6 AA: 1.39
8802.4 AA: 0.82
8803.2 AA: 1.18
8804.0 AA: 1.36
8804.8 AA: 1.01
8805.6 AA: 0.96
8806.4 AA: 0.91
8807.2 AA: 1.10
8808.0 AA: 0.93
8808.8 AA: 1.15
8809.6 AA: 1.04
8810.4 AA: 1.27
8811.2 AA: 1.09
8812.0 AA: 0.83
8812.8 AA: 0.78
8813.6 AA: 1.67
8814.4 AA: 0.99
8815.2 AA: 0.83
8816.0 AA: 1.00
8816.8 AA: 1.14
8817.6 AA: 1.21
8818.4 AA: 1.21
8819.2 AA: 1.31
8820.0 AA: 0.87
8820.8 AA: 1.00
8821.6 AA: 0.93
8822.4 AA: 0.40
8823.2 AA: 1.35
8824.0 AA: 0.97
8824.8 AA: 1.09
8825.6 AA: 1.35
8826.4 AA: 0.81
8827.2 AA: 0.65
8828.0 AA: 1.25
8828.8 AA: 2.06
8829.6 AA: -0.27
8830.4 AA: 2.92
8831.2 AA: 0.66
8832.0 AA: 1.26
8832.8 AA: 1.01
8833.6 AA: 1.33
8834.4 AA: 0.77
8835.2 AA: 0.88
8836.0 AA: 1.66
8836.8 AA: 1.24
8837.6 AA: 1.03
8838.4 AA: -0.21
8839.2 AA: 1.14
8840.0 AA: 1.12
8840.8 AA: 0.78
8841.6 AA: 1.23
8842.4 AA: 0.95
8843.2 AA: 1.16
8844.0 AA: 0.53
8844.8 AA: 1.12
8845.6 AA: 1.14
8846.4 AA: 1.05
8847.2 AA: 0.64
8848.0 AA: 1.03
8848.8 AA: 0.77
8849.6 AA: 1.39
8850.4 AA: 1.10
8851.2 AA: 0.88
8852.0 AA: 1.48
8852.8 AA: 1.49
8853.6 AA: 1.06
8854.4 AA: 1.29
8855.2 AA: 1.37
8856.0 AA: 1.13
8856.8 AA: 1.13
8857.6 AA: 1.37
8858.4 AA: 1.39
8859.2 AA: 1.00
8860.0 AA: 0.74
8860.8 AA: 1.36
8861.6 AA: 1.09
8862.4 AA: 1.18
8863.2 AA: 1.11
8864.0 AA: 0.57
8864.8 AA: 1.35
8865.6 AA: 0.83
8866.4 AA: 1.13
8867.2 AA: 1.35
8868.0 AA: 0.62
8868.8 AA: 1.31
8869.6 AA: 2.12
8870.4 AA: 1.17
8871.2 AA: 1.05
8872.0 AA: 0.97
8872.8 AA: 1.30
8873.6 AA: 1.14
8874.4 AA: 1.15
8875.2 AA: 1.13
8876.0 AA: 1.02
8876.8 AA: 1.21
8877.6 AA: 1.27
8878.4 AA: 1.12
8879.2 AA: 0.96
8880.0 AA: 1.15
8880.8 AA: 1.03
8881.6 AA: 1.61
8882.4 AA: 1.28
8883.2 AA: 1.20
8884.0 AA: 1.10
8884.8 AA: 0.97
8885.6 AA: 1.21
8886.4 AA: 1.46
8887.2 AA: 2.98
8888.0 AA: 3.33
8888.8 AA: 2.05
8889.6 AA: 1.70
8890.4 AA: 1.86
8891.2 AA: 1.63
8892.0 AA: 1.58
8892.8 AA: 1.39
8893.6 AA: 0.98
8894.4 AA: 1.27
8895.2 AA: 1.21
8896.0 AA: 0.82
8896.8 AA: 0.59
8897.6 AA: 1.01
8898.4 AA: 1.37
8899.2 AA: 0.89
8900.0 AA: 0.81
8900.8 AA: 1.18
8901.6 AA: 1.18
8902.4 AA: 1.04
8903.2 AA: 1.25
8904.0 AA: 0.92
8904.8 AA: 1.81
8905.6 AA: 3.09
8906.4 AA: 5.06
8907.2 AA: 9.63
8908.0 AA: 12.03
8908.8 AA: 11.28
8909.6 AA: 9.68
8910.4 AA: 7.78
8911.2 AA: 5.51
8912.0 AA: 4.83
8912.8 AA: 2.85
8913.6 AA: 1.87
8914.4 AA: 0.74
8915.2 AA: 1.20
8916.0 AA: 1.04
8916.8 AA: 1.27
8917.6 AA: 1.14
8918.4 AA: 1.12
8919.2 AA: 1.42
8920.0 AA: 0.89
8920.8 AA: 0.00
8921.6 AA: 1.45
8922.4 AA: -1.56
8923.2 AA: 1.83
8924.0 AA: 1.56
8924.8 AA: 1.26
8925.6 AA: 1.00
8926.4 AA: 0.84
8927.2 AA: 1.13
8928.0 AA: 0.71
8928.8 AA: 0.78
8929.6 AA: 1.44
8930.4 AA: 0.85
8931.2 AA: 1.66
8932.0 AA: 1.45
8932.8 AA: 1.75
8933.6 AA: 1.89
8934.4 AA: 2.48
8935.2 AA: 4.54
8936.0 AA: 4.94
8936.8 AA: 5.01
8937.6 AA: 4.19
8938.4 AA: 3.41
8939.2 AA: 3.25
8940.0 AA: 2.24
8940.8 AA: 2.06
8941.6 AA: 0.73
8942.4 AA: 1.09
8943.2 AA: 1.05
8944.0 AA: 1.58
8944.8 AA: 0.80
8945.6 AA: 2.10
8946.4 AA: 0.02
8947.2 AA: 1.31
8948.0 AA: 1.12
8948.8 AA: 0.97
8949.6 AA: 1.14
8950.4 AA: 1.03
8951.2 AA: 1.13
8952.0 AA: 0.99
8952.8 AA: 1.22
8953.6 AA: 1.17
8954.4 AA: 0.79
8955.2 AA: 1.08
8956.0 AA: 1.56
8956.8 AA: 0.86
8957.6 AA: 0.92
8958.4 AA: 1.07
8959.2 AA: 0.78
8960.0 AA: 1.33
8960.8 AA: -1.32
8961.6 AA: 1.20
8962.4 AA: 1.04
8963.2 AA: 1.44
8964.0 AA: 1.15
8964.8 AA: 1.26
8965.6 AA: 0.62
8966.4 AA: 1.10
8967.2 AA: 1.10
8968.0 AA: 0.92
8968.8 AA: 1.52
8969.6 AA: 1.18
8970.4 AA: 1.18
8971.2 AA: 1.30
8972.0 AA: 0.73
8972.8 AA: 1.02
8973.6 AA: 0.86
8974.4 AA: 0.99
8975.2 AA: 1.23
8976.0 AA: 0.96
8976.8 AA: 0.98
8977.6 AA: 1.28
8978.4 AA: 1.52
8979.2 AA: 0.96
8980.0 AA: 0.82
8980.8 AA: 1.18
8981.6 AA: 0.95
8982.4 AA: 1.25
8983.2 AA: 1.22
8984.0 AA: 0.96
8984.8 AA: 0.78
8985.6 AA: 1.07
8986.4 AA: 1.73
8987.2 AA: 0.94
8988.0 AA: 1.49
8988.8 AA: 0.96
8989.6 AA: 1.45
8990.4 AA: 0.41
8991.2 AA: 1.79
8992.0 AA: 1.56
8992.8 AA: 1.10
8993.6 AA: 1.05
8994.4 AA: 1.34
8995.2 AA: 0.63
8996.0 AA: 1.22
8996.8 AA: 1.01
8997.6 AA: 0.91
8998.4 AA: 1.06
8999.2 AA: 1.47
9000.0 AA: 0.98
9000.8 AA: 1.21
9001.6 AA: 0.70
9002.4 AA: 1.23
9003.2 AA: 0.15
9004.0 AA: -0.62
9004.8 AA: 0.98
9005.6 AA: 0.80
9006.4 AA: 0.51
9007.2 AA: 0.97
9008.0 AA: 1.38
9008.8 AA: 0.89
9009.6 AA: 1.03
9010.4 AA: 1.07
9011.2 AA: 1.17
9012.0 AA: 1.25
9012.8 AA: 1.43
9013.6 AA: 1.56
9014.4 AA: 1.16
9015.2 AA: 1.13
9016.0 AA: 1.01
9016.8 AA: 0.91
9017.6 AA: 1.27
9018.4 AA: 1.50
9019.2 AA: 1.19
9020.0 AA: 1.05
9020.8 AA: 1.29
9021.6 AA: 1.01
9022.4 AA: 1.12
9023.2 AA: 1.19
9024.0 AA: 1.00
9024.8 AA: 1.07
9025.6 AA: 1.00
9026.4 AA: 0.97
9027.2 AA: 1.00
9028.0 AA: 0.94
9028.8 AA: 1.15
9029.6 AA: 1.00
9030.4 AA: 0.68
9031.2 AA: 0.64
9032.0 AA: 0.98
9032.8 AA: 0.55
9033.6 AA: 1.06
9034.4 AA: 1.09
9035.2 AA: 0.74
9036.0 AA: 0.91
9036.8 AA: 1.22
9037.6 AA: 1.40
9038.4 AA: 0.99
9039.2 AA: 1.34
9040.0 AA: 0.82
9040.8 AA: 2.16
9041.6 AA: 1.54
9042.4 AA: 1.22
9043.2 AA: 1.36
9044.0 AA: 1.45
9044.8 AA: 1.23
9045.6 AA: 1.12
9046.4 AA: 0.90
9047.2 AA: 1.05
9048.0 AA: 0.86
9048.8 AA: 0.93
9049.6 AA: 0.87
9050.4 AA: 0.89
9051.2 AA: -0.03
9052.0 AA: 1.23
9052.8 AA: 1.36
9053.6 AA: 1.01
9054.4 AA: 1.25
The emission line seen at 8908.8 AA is H-alpha 6563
